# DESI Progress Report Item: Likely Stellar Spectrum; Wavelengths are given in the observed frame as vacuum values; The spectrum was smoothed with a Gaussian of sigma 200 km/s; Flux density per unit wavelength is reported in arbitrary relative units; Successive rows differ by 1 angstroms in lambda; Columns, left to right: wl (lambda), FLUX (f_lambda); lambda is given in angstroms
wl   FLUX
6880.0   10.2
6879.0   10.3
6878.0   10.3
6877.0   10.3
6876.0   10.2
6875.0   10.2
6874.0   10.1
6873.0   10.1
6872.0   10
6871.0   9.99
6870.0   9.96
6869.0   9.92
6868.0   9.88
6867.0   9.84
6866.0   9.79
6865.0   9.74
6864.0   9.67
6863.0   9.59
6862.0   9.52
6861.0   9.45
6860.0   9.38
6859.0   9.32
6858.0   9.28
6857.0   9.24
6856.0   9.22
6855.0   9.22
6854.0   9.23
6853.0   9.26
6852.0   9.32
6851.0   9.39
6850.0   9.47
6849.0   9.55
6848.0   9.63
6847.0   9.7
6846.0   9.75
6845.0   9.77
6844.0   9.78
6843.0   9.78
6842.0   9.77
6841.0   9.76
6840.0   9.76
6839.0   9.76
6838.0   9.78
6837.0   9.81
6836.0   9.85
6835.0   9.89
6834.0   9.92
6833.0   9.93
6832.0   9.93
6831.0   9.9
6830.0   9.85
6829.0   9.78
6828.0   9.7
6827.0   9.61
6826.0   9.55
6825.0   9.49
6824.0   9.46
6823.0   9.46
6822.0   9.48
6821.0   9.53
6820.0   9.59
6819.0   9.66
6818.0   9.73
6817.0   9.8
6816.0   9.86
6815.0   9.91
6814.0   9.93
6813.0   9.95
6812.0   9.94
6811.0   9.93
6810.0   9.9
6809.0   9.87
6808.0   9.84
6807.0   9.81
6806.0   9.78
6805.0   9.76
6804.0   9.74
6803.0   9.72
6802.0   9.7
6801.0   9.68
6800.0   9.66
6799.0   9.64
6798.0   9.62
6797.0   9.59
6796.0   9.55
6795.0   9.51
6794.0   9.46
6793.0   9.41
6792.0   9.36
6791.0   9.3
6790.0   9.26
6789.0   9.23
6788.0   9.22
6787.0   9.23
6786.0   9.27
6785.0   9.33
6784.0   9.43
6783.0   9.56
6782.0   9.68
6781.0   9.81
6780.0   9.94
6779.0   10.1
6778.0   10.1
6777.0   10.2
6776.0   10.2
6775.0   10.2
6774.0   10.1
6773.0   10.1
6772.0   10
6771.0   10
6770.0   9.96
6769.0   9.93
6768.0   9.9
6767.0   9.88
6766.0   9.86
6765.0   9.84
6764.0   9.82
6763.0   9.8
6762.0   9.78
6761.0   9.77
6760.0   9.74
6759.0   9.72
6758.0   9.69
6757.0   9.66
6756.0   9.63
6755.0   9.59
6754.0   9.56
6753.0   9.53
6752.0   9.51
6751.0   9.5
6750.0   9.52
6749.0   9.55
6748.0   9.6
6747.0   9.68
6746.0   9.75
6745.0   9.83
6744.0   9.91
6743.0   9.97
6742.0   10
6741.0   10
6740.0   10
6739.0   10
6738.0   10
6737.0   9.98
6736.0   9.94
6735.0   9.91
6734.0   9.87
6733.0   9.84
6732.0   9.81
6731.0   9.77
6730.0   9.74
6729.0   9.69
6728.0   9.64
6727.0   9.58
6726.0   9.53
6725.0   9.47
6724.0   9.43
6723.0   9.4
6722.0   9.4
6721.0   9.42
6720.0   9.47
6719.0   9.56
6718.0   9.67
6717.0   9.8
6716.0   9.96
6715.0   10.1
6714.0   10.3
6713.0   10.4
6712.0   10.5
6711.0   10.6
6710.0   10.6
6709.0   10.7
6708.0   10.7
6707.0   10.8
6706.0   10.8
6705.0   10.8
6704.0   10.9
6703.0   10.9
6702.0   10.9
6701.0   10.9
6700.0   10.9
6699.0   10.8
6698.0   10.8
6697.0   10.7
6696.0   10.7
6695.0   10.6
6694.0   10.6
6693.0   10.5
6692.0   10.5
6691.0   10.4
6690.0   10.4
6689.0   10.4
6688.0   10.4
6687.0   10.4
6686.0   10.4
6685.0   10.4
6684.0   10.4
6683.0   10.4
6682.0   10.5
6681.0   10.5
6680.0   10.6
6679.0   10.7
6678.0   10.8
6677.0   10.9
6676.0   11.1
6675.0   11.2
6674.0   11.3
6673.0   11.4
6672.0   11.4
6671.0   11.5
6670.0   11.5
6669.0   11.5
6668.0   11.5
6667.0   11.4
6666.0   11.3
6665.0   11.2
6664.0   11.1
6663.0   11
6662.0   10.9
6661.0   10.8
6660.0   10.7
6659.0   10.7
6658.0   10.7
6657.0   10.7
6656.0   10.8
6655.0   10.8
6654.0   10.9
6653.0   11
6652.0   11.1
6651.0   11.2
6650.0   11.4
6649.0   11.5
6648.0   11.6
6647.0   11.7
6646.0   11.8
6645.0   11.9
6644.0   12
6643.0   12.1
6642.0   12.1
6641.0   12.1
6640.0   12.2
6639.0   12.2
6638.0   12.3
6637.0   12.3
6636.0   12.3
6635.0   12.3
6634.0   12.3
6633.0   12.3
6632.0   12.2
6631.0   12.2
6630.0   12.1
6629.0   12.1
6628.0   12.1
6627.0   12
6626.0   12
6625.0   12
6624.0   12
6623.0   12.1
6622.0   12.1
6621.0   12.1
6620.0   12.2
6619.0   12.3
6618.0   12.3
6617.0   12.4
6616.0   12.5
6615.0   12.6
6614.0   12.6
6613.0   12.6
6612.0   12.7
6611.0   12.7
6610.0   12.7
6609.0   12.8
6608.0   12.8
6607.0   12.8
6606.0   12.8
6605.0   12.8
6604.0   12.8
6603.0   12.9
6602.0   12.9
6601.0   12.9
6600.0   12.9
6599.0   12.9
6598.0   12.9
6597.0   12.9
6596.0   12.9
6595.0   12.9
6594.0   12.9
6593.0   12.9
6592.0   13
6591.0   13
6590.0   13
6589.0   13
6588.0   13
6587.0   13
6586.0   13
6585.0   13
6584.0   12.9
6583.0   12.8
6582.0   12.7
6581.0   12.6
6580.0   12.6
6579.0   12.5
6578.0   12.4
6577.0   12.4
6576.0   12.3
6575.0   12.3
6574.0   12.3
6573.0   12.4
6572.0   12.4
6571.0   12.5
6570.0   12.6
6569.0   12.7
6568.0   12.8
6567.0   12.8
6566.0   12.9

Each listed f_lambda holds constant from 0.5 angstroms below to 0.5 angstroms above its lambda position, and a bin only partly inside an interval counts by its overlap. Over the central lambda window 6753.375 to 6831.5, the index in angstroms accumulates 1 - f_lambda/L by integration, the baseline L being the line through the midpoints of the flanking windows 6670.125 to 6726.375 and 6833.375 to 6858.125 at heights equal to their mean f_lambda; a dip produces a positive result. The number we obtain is 1.6 angstroms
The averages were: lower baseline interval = 10.5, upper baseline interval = 9.6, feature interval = 9.72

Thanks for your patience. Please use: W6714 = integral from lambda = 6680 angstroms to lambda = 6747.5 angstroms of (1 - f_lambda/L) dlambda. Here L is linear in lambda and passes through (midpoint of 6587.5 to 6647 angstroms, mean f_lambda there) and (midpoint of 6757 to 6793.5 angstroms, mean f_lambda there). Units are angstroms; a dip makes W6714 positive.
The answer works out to 3.8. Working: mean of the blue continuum 12.5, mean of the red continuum 9.74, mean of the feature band 10.2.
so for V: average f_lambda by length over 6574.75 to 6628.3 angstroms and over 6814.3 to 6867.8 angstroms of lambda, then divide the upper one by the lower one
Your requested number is 0.8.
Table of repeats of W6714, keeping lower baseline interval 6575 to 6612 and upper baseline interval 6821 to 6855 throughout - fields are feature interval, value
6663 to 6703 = 2.78 angstroms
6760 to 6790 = 1.95 angstroms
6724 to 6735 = 1.36 angstroms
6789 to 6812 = 1.14 angstroms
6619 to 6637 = 0.31 angstroms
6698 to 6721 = 1.78 angstroms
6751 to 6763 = 1.18 angstroms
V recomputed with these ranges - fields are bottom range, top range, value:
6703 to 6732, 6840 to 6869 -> 0.95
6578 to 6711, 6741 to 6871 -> 0.83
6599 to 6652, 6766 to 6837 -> 0.79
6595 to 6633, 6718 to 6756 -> 0.78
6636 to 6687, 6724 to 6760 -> 0.87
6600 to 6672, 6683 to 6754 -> 0.85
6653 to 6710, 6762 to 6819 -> 0.90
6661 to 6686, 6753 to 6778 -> 0.90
